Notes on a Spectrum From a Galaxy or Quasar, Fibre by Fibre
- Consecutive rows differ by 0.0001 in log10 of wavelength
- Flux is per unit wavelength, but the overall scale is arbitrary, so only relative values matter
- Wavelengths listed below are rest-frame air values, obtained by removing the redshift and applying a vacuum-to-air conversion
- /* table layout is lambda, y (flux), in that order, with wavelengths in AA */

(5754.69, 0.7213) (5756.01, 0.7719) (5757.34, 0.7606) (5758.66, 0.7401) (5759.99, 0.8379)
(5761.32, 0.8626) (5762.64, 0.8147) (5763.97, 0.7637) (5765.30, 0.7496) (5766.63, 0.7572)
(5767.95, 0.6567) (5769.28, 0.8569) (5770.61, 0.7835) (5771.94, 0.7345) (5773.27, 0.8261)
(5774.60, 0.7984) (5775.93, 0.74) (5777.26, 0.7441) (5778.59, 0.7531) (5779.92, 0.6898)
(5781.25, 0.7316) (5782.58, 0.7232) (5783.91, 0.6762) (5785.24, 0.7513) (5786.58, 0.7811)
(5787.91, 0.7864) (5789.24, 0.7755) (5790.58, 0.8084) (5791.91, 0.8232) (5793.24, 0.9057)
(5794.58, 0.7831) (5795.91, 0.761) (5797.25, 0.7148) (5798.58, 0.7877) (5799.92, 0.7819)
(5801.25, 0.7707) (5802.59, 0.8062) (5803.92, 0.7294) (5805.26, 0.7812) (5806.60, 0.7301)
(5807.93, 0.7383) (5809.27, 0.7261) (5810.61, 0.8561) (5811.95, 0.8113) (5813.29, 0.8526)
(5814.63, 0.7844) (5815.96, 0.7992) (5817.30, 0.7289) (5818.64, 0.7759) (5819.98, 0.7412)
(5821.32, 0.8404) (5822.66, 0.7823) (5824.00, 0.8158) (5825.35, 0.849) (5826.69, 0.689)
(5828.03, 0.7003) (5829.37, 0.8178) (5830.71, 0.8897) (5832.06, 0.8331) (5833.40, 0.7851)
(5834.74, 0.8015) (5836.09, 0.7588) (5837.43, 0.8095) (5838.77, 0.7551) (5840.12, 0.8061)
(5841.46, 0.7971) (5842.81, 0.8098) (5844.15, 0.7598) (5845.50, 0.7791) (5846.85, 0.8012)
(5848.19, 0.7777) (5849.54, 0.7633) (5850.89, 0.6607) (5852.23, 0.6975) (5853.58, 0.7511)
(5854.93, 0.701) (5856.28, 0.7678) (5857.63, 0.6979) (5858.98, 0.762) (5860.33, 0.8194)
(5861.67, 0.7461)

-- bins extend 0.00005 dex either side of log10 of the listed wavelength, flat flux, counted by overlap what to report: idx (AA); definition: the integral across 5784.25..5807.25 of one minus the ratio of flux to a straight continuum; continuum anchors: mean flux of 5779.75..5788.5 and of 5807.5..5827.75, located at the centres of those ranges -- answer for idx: -0.8 AA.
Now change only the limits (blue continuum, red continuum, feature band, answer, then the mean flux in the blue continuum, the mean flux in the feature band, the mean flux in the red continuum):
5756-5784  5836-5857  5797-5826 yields -0.8 AA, 0.764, 0.783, 0.762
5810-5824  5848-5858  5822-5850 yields -1.1 AA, 0.798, 0.79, 0.725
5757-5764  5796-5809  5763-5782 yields 0.8 AA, 0.801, 0.757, 0.759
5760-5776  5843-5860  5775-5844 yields -1.3 AA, 0.782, 0.778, 0.746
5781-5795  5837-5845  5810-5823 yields -0.2 AA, 0.778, 0.798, 0.789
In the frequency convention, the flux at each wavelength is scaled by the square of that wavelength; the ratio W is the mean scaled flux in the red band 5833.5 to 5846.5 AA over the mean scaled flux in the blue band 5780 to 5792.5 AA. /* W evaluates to 1.06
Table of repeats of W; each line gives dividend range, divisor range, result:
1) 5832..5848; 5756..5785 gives 1.06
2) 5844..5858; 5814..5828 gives 0.96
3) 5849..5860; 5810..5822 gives 0.92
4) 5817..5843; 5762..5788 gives 1.07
